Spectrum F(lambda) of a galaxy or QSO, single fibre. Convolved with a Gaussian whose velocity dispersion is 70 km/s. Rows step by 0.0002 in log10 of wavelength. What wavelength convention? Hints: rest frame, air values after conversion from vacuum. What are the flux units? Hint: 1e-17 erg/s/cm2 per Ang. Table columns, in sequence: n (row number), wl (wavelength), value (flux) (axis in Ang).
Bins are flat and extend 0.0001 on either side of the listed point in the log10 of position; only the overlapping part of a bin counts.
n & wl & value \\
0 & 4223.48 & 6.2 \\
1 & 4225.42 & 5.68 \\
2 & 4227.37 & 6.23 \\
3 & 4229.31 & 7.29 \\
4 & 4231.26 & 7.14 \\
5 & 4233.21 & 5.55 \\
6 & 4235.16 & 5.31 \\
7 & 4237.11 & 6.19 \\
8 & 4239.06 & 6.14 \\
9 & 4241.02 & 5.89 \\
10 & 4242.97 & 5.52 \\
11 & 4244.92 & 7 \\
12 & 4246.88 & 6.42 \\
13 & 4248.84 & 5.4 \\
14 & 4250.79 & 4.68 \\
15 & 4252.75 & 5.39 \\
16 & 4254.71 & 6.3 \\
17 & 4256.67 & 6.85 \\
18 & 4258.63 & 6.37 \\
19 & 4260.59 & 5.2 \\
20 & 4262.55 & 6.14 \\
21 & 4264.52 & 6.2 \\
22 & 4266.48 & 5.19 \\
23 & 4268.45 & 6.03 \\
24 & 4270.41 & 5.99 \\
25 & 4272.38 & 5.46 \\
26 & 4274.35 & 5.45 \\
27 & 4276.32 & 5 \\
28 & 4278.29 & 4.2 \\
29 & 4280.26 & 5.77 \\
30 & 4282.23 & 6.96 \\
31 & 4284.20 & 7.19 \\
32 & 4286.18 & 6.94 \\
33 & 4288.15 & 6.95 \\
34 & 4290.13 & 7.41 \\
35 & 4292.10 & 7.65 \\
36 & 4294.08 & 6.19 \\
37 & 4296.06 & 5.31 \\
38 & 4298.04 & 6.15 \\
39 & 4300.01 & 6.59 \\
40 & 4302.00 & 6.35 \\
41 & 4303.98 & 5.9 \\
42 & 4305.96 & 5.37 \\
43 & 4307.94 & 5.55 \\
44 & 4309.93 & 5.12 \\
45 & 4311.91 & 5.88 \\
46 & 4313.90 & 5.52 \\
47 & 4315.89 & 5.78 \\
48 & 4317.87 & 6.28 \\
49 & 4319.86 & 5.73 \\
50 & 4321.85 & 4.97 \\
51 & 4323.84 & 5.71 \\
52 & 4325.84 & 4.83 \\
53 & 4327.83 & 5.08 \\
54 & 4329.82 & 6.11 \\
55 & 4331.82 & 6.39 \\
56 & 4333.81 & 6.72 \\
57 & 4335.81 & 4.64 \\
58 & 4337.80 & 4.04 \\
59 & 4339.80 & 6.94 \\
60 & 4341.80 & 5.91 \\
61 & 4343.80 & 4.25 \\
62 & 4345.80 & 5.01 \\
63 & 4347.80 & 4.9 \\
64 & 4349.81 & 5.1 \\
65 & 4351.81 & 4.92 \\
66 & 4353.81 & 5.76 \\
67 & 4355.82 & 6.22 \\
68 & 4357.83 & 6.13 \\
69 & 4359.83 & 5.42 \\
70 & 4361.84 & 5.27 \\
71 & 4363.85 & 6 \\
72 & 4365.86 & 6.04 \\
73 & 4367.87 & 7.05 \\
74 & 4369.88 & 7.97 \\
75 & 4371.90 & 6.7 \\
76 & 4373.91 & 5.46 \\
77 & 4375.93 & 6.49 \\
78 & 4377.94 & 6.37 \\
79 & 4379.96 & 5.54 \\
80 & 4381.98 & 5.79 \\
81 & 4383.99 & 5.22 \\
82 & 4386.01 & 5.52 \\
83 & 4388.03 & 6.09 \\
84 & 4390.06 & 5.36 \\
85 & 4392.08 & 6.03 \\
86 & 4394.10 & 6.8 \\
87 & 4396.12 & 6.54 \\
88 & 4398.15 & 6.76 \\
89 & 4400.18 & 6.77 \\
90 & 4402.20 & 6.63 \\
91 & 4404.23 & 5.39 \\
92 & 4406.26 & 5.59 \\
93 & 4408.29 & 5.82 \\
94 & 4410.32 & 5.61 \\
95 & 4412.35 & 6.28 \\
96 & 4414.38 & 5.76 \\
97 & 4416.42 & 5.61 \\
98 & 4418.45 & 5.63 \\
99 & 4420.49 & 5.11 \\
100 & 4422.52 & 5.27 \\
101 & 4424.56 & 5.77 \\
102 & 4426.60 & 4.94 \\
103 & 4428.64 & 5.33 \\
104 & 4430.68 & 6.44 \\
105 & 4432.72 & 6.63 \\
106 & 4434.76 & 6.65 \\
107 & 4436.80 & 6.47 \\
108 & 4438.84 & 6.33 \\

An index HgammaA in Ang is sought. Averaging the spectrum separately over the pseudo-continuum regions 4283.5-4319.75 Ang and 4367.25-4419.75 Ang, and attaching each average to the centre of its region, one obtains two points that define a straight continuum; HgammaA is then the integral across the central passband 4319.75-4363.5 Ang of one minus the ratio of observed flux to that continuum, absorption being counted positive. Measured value 5.0 Ang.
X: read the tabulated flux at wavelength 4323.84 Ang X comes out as 5.71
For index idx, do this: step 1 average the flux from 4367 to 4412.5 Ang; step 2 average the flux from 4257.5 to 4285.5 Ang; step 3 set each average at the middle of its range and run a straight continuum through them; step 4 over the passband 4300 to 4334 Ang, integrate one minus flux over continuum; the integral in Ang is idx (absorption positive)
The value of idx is 1.27 Ang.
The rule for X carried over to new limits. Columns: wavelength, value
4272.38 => 5.46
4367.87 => 7.05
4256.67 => 6.85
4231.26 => 7.14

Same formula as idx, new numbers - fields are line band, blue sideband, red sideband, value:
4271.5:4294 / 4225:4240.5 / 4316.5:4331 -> -1.7 Ang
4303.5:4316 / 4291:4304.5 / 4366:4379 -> 1.6 Ang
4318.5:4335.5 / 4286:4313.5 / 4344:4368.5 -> 0.7 Ang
